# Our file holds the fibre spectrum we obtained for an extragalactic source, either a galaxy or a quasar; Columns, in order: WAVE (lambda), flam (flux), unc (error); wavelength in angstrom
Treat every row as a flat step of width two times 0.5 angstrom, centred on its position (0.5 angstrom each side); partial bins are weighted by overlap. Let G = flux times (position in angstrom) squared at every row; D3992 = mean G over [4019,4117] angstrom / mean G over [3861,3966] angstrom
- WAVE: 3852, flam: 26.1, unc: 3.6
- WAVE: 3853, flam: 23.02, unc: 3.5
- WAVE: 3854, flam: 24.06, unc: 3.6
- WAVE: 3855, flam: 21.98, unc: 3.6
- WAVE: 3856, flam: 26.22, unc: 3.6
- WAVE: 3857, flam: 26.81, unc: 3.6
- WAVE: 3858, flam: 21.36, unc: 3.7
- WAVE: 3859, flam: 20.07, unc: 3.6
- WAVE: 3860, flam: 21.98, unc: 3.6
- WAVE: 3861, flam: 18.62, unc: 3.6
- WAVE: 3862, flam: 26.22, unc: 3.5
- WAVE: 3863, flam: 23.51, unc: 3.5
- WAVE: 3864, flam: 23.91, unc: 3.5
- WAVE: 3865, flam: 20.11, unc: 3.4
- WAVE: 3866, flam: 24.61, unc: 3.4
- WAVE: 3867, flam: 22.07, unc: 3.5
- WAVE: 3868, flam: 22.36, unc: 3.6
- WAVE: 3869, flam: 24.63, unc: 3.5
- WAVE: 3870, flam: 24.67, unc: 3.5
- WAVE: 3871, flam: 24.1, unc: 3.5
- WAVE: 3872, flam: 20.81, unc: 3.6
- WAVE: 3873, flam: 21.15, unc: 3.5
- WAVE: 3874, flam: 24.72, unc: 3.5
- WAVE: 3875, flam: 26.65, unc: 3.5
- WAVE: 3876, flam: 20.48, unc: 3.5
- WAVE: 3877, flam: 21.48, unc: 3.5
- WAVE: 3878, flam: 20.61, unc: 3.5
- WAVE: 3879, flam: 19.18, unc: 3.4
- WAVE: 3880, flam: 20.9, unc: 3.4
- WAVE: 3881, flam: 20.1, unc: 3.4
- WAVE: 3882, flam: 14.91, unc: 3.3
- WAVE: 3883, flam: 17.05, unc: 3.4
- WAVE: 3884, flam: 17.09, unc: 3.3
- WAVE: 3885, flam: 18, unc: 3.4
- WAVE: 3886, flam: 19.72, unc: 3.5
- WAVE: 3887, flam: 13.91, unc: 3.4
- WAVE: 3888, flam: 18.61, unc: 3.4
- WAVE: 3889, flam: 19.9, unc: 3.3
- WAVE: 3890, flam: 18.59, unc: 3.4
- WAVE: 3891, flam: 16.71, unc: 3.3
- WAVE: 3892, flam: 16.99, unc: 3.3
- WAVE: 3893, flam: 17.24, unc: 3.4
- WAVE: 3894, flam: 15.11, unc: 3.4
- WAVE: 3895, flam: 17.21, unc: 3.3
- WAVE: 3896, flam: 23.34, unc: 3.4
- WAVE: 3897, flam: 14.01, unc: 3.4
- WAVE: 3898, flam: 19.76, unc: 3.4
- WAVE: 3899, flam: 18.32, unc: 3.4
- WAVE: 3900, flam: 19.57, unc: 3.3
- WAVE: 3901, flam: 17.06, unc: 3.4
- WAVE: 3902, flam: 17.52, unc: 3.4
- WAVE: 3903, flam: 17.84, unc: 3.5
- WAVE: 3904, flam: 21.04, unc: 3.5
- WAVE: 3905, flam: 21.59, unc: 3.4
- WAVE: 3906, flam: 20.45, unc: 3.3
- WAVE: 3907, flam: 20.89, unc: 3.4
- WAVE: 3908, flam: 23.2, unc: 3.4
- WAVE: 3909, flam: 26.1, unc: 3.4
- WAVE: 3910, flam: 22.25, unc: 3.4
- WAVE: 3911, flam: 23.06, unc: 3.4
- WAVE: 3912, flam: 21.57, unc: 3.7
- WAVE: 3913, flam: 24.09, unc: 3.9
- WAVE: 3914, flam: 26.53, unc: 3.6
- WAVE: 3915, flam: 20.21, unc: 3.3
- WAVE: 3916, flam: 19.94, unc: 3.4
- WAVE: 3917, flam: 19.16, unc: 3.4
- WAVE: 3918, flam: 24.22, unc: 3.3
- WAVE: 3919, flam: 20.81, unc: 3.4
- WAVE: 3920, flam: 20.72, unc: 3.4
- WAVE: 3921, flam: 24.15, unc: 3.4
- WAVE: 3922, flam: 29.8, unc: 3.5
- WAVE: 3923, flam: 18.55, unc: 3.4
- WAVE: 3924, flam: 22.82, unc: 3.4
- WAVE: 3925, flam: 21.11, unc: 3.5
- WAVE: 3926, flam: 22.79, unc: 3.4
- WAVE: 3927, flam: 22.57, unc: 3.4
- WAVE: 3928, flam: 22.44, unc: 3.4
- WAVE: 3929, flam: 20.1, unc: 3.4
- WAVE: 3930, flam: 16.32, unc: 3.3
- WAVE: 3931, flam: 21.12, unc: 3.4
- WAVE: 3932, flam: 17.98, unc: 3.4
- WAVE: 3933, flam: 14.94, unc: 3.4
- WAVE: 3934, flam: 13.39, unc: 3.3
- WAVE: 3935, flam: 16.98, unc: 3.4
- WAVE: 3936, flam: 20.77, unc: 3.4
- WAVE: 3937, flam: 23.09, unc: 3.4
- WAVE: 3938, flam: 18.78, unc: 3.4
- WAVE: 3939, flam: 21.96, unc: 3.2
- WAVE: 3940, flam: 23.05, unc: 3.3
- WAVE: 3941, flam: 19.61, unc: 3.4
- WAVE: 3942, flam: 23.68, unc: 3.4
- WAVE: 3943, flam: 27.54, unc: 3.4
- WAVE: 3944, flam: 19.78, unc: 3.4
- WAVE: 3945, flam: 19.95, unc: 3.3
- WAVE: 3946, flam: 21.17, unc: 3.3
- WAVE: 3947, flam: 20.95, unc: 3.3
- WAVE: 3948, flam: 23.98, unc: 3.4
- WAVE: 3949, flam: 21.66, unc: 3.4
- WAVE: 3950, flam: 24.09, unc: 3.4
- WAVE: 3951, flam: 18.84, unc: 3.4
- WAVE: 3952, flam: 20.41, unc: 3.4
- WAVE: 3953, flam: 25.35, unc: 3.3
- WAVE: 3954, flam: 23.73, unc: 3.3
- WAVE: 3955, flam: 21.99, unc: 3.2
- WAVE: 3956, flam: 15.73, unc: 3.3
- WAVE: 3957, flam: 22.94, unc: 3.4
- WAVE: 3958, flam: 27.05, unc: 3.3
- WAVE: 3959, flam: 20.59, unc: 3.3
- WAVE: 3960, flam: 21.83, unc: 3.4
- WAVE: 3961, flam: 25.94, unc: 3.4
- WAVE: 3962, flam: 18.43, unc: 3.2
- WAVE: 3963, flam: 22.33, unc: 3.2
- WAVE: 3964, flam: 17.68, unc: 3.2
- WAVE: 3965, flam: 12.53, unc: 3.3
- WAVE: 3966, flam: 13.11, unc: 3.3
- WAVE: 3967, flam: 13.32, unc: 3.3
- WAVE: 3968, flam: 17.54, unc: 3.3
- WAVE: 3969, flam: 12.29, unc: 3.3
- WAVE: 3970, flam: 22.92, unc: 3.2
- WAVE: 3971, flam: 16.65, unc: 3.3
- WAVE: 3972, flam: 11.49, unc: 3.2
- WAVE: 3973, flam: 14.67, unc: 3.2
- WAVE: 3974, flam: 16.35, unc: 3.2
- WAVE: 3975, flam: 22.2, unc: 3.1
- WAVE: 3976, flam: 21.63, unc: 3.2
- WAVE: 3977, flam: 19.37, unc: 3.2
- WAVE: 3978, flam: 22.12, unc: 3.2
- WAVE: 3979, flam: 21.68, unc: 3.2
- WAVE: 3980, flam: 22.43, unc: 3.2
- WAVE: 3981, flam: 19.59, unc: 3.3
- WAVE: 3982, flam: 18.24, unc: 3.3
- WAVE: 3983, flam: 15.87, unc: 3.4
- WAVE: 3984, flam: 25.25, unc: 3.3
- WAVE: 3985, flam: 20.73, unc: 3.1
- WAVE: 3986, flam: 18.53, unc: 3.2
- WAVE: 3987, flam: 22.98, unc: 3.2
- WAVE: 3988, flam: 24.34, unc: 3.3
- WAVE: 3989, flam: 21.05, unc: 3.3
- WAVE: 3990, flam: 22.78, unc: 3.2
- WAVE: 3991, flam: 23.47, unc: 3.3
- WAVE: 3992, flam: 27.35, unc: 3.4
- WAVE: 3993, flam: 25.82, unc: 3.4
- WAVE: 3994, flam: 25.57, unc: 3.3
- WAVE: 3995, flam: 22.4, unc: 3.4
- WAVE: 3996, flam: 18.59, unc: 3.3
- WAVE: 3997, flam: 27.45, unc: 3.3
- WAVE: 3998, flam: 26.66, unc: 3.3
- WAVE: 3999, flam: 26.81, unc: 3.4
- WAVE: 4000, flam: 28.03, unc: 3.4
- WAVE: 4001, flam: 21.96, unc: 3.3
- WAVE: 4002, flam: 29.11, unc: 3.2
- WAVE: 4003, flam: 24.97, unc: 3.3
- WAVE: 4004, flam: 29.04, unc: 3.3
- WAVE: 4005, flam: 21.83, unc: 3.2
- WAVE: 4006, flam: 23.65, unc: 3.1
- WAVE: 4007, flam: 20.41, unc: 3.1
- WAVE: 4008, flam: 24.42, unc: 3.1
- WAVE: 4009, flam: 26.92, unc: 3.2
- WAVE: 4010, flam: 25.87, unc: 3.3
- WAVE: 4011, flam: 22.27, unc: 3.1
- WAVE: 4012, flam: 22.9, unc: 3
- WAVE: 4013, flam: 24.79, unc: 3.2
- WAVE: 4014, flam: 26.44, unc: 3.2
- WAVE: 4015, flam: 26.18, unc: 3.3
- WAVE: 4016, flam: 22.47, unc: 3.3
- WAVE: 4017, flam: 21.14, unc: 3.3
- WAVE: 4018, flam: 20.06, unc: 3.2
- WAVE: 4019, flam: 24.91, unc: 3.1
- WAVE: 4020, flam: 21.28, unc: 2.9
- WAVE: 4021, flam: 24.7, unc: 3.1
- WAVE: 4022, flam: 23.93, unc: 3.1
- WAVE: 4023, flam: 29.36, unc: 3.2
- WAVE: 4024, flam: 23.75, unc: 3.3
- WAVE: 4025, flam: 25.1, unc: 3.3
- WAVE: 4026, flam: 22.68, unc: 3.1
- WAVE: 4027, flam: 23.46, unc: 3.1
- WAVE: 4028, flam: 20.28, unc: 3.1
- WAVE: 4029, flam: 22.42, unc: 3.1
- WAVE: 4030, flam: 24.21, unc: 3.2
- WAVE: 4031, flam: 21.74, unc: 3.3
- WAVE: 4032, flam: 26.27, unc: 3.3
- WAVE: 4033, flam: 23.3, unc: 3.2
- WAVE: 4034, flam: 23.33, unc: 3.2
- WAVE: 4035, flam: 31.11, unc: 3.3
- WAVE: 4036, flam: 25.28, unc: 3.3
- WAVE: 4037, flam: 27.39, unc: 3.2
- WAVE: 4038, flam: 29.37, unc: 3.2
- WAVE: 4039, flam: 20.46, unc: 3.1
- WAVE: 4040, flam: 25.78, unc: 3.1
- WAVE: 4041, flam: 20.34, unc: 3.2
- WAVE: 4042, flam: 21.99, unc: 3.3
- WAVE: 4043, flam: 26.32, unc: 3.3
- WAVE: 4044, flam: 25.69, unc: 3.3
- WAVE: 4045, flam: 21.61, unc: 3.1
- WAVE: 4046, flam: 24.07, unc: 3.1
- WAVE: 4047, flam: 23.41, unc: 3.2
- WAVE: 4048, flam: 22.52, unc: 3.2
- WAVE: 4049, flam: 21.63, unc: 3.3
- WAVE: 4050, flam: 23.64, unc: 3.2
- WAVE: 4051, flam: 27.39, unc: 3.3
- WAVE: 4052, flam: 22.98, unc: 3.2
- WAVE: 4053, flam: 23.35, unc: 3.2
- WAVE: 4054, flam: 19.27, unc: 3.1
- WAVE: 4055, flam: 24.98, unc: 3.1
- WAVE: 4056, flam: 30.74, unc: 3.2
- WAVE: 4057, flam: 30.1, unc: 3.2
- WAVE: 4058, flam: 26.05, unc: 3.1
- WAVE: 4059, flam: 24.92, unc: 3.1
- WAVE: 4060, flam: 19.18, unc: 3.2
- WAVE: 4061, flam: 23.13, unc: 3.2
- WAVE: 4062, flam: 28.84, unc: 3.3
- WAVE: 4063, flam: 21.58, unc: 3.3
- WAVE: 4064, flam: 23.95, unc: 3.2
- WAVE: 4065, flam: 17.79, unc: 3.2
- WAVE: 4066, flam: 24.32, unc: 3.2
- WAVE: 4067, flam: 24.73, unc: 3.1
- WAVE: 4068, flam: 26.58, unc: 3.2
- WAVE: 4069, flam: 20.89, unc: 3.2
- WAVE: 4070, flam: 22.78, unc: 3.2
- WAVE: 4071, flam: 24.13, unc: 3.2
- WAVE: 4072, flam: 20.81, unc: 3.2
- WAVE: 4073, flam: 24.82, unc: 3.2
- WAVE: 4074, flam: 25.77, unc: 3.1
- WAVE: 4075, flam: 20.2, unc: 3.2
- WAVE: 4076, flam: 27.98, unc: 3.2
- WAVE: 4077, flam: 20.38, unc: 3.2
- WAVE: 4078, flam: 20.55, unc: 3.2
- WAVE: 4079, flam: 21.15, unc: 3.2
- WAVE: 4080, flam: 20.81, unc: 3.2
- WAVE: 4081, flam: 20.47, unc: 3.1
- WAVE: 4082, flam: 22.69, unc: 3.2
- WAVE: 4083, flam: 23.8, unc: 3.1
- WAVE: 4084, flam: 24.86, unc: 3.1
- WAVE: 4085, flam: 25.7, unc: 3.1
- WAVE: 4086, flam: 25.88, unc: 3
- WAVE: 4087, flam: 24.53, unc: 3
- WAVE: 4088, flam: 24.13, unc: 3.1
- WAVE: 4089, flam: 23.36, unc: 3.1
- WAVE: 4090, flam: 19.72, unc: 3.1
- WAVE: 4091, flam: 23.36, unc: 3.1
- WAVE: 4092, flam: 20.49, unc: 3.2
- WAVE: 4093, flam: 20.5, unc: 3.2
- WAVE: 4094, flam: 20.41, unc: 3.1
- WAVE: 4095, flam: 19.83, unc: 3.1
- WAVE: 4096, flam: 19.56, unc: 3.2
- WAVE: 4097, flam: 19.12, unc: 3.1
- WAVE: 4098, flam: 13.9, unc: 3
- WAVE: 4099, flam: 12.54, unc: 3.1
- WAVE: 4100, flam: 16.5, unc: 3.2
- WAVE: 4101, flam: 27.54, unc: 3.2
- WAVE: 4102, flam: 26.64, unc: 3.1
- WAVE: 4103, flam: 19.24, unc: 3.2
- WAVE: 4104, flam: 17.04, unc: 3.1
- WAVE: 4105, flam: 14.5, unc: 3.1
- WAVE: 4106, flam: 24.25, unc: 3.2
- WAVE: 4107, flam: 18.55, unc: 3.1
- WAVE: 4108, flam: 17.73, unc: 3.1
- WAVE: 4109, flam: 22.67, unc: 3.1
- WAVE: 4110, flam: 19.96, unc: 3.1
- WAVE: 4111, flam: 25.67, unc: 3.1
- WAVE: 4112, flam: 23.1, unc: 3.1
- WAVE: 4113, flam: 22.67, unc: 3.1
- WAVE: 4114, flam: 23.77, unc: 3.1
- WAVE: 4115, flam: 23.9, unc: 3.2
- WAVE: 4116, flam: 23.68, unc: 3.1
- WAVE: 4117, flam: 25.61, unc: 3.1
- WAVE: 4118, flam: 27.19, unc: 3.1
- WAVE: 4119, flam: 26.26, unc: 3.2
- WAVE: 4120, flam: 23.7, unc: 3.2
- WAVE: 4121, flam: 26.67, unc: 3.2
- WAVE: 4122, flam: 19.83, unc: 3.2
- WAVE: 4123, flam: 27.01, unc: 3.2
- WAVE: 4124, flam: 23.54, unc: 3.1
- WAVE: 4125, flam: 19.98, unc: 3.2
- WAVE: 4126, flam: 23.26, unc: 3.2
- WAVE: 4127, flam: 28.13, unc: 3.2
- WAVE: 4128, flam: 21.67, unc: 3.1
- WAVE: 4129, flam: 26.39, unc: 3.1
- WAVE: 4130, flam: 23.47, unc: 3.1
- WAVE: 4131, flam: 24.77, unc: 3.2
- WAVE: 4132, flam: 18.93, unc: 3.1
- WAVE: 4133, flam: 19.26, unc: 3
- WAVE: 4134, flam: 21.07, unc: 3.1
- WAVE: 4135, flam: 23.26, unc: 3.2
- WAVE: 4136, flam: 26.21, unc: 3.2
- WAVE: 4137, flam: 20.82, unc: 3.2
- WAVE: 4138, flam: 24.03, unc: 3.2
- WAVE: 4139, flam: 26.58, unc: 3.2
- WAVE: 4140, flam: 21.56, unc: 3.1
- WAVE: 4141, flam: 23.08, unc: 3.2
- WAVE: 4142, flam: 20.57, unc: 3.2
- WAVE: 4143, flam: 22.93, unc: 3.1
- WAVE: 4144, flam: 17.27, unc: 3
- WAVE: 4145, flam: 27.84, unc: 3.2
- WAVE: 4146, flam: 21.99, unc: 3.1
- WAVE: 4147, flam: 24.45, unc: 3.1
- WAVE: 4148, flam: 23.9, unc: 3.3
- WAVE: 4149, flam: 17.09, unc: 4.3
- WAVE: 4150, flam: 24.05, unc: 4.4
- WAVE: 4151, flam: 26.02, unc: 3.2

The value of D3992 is 1.19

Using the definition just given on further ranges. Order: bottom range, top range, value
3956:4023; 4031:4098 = 1.11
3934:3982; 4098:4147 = 1.21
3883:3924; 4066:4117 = 1.20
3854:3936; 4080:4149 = 1.20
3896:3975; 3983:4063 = 1.24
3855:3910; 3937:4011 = 1.10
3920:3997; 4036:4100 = 1.17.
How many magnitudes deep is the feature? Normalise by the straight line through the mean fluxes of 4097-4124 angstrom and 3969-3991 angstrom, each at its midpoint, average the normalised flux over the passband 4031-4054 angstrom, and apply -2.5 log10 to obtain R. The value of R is -0.16 mag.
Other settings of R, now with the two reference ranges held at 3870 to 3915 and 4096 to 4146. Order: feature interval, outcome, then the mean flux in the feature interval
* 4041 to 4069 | -0.11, 24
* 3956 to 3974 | 0.14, 18.2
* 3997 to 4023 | -0.16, 24.6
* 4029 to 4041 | -0.17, 25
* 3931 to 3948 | 0.01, 20.4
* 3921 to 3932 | -0.07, 21.7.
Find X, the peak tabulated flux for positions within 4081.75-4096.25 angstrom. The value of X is 25.88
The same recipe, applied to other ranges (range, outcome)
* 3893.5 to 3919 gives 26.53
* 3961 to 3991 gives 25.94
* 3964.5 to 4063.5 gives 31.11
